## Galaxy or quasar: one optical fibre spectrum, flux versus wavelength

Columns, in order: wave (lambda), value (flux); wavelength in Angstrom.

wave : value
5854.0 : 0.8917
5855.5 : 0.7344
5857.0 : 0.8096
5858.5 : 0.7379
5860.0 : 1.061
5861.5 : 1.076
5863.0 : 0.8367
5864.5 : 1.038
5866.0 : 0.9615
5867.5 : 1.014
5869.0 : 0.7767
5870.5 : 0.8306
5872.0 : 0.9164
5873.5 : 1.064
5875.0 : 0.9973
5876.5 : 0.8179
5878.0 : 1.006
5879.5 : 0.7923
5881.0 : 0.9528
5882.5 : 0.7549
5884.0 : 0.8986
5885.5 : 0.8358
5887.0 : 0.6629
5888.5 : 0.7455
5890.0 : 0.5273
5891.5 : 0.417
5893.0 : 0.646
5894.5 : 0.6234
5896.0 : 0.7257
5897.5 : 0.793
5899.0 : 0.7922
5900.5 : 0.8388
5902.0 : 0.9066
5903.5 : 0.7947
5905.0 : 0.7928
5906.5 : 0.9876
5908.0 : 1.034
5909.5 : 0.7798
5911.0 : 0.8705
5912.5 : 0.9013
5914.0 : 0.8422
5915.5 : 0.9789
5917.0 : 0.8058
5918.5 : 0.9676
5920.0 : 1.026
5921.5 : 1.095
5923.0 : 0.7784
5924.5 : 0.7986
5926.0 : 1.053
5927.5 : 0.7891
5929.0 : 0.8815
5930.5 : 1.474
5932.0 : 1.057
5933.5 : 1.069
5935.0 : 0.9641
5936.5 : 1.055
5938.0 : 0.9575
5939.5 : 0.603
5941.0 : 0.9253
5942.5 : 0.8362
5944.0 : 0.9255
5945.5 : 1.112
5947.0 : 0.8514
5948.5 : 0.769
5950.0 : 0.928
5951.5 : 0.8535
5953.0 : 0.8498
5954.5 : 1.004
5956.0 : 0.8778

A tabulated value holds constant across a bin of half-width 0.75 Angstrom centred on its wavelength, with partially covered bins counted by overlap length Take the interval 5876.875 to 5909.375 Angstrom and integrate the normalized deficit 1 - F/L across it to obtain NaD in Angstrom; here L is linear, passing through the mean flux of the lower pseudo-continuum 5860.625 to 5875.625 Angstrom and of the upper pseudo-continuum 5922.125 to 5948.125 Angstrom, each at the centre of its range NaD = 5.6 Angstrom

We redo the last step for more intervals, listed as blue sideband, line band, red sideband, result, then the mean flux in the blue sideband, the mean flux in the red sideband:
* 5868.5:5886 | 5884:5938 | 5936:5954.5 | 1.37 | 0.889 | 0.891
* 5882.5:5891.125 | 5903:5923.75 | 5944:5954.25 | -2.77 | 0.722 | 0.902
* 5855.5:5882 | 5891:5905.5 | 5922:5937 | 3.29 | 0.916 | 0.993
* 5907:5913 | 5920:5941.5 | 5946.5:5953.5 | -2.28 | 0.9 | 0.85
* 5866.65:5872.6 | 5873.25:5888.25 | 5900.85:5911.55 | 0.27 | 0.885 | 0.879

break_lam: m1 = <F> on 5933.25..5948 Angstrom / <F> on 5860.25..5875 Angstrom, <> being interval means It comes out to 0.97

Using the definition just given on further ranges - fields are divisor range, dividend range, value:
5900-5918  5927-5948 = 1.10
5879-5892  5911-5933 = 1.30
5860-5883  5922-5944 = 1.02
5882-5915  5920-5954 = 1.20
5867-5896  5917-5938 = 1.24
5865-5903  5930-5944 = 1.21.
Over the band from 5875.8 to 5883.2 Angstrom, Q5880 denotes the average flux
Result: 0.866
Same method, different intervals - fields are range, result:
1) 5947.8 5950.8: 0.85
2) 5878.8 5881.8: 0.872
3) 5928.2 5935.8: 1.09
